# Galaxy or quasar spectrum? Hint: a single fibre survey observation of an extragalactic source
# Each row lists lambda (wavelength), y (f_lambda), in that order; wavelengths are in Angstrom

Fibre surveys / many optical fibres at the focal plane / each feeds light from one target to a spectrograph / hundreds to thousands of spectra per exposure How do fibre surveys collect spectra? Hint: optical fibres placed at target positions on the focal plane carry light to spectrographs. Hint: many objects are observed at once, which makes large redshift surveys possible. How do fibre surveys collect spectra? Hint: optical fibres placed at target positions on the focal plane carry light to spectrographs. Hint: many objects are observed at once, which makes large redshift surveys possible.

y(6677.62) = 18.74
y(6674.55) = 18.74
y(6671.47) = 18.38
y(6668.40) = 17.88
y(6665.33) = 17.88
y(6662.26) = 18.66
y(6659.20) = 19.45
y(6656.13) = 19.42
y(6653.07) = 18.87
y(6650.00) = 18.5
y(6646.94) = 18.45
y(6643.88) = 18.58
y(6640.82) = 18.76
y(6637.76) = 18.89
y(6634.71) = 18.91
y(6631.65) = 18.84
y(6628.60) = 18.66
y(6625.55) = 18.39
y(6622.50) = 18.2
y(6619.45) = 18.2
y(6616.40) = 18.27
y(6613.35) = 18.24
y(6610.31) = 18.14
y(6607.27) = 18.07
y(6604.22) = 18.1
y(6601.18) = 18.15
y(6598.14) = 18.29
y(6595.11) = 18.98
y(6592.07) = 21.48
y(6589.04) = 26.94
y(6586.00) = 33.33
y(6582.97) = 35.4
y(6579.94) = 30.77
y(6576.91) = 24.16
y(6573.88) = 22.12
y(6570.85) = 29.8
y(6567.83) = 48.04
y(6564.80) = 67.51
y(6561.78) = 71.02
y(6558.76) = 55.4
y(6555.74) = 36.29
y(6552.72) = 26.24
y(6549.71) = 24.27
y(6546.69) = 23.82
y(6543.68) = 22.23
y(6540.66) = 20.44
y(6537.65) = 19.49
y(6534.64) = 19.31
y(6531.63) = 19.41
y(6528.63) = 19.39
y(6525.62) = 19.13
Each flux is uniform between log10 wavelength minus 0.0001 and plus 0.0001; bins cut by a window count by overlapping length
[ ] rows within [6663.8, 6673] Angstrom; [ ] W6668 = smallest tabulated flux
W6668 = 17.88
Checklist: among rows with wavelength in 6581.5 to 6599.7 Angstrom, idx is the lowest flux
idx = 18.29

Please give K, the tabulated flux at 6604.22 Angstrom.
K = 18.1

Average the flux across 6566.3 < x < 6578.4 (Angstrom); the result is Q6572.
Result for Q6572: 31.1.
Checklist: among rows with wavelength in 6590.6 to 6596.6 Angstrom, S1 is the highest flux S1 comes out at 21.48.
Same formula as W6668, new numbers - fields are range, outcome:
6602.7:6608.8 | 18.07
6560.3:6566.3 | 67.51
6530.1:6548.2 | 19.31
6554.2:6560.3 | 36.29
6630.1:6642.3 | 18.76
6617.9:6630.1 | 18.2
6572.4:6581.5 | 22.12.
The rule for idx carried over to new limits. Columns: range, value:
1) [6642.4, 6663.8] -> 18.45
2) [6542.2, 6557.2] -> 22.23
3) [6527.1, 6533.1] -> 19.39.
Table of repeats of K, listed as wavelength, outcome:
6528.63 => 19.39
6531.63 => 19.41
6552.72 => 26.24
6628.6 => 18.66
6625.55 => 18.39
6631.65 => 18.84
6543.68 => 22.23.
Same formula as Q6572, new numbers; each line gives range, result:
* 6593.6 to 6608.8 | 18.3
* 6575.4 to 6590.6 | 30.1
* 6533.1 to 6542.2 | 19.7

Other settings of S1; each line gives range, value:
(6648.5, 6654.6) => 18.87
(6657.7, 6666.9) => 19.45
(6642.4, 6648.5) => 18.58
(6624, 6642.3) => 18.91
